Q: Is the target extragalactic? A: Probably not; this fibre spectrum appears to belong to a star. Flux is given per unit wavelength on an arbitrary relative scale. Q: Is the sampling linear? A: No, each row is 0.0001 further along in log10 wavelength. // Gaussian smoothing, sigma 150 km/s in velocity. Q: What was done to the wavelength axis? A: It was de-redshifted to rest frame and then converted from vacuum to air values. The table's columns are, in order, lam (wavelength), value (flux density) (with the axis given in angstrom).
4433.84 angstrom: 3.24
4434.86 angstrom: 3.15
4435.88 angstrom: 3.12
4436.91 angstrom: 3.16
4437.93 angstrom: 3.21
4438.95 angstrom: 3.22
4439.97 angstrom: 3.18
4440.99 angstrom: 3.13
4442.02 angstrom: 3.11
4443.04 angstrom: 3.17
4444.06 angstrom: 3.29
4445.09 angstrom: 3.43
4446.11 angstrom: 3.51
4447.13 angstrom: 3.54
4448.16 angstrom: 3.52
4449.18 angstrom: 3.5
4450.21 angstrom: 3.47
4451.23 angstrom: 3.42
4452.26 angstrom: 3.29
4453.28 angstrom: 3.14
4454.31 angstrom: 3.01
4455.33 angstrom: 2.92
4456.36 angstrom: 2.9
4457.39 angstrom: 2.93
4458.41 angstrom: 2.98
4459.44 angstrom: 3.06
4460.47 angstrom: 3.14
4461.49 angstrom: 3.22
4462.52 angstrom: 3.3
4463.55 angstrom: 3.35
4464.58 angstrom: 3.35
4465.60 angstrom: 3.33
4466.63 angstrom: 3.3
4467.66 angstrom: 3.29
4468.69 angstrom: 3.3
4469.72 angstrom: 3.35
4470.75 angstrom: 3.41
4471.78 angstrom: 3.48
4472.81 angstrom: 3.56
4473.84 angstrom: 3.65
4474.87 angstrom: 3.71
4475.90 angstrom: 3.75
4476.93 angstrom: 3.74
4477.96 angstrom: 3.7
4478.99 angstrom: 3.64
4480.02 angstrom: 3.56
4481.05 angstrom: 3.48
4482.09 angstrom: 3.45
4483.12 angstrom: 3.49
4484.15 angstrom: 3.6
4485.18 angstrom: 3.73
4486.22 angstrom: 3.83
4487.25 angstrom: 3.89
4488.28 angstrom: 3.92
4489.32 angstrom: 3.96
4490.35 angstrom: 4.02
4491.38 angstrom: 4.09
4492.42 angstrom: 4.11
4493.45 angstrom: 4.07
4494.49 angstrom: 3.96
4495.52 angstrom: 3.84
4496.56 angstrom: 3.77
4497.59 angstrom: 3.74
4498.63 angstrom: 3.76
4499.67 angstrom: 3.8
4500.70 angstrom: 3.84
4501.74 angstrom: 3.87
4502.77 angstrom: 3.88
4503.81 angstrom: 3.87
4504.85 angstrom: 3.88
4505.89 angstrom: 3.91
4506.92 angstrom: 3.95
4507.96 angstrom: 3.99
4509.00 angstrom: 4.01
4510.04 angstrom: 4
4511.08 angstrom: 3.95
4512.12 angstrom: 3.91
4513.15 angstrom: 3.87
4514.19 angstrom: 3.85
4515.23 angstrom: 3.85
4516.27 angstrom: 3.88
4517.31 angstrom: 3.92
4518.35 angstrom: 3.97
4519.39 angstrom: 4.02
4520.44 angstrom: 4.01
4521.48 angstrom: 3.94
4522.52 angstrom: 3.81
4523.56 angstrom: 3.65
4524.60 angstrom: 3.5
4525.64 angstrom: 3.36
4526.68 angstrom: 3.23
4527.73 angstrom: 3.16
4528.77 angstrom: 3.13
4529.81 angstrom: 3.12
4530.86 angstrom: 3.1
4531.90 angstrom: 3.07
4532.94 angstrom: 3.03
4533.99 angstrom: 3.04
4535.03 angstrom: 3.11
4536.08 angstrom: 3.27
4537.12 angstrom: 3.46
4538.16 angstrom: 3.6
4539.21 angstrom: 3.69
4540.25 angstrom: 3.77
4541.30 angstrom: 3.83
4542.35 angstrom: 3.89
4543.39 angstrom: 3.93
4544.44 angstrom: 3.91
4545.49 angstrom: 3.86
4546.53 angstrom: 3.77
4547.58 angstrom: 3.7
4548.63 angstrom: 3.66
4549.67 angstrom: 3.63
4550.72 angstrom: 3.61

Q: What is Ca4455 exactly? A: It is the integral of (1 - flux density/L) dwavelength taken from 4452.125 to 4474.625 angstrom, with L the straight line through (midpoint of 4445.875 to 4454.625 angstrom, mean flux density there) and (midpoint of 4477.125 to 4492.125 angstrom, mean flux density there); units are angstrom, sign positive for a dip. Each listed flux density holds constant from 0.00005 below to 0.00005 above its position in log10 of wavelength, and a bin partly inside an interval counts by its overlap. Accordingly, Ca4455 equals 1.8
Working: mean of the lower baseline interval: 3.38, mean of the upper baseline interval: 3.75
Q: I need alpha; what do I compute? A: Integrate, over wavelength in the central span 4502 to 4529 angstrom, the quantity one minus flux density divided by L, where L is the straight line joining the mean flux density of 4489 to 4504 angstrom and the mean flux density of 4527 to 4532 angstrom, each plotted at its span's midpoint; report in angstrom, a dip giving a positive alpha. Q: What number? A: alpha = -2.68 angstrom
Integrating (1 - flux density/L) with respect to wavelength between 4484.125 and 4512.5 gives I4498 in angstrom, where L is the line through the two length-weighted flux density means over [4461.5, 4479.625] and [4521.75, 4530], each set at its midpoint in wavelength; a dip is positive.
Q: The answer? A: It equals -3.8 angstrom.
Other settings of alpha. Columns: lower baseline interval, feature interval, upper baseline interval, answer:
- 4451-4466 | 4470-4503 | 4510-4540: -4.3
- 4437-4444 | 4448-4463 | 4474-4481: 0.9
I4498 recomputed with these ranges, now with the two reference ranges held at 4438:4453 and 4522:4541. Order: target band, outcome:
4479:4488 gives -0.8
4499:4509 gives -1.6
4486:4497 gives -2.0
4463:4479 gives -0.7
